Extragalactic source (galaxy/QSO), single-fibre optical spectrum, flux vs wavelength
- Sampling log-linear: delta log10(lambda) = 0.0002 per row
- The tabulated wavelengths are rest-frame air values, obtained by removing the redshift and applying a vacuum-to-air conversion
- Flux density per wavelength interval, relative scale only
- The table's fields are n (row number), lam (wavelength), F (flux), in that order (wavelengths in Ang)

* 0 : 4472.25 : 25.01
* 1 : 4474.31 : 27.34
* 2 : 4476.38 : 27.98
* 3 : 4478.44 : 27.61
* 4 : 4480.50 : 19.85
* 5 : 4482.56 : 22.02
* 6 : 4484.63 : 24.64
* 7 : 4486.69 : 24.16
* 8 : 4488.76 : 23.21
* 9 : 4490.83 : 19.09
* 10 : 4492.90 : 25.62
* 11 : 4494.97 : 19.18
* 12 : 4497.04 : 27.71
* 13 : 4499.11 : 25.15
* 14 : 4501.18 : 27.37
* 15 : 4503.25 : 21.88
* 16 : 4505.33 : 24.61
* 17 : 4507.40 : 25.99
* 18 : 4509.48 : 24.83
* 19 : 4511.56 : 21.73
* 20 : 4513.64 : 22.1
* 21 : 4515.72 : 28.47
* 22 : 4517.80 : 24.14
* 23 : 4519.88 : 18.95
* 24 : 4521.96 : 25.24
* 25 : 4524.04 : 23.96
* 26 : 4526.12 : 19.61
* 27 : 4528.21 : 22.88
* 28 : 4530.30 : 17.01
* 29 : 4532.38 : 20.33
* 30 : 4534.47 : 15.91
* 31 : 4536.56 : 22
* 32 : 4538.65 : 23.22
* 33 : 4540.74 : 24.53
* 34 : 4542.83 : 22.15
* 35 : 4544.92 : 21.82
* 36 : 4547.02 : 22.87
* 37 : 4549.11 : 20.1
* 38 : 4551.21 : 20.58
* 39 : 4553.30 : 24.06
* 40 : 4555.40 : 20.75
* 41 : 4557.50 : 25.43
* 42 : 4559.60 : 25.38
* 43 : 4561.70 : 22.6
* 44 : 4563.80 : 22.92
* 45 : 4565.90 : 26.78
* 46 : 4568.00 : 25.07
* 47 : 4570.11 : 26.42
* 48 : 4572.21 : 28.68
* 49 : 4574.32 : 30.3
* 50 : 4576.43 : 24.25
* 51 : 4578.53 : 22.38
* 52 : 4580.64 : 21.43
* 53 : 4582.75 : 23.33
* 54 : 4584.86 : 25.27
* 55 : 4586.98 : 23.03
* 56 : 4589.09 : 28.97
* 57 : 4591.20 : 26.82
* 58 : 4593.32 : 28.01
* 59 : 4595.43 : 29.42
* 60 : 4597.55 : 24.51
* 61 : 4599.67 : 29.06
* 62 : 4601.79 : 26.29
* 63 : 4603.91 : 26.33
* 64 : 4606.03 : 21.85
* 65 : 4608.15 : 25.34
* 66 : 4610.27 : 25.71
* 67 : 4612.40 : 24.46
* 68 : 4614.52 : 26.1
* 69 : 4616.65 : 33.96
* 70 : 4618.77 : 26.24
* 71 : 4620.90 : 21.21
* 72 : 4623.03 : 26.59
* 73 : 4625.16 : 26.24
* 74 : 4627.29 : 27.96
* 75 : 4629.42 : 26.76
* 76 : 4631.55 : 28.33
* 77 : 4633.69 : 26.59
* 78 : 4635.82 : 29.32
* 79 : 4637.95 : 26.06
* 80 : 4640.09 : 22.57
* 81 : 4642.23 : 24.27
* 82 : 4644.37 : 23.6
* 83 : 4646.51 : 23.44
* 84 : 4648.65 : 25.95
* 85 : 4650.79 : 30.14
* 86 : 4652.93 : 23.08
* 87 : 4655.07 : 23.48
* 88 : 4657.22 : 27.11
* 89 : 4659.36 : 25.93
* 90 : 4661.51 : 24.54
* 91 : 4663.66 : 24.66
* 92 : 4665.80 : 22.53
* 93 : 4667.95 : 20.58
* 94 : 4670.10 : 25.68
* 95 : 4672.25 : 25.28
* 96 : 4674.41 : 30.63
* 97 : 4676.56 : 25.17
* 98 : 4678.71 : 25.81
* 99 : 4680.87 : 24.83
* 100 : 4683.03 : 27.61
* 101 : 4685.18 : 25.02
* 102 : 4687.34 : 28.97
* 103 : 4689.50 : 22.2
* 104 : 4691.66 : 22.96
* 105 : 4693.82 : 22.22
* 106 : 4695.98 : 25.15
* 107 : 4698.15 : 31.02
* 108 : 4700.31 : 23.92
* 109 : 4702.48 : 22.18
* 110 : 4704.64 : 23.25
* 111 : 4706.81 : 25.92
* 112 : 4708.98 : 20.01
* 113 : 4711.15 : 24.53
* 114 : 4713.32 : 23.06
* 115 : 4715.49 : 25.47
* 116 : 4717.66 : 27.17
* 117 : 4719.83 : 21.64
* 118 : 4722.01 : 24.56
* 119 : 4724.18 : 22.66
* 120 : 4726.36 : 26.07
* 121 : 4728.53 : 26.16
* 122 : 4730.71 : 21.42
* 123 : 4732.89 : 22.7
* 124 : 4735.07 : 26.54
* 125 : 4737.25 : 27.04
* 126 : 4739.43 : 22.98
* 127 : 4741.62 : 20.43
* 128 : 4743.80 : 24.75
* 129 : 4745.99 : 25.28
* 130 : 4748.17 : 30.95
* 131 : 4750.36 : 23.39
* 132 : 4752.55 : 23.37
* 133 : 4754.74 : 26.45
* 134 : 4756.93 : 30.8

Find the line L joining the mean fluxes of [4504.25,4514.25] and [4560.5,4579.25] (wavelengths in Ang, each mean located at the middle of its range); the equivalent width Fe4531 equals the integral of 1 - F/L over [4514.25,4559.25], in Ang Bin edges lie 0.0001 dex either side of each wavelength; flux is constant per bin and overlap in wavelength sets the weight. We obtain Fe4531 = 4.6 Ang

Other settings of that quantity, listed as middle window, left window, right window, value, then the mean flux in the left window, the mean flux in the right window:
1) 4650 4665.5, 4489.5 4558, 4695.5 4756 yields -0.9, 22.7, 24.6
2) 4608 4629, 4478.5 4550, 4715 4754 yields -2.5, 22.8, 24.6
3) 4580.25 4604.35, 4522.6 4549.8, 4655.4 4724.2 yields -3.8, 21.3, 24.8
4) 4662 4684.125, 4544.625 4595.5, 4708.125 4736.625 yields -0.9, 24.6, 24.1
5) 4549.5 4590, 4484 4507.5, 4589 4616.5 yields 1.9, 24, 26.5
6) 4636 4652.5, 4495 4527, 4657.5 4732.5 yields -0.5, 24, 24.7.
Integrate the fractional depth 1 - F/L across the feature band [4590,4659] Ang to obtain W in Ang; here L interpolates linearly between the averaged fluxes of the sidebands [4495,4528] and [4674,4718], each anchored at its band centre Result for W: -4.4 Ang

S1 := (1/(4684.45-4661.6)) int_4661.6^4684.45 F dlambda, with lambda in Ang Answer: 25.2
